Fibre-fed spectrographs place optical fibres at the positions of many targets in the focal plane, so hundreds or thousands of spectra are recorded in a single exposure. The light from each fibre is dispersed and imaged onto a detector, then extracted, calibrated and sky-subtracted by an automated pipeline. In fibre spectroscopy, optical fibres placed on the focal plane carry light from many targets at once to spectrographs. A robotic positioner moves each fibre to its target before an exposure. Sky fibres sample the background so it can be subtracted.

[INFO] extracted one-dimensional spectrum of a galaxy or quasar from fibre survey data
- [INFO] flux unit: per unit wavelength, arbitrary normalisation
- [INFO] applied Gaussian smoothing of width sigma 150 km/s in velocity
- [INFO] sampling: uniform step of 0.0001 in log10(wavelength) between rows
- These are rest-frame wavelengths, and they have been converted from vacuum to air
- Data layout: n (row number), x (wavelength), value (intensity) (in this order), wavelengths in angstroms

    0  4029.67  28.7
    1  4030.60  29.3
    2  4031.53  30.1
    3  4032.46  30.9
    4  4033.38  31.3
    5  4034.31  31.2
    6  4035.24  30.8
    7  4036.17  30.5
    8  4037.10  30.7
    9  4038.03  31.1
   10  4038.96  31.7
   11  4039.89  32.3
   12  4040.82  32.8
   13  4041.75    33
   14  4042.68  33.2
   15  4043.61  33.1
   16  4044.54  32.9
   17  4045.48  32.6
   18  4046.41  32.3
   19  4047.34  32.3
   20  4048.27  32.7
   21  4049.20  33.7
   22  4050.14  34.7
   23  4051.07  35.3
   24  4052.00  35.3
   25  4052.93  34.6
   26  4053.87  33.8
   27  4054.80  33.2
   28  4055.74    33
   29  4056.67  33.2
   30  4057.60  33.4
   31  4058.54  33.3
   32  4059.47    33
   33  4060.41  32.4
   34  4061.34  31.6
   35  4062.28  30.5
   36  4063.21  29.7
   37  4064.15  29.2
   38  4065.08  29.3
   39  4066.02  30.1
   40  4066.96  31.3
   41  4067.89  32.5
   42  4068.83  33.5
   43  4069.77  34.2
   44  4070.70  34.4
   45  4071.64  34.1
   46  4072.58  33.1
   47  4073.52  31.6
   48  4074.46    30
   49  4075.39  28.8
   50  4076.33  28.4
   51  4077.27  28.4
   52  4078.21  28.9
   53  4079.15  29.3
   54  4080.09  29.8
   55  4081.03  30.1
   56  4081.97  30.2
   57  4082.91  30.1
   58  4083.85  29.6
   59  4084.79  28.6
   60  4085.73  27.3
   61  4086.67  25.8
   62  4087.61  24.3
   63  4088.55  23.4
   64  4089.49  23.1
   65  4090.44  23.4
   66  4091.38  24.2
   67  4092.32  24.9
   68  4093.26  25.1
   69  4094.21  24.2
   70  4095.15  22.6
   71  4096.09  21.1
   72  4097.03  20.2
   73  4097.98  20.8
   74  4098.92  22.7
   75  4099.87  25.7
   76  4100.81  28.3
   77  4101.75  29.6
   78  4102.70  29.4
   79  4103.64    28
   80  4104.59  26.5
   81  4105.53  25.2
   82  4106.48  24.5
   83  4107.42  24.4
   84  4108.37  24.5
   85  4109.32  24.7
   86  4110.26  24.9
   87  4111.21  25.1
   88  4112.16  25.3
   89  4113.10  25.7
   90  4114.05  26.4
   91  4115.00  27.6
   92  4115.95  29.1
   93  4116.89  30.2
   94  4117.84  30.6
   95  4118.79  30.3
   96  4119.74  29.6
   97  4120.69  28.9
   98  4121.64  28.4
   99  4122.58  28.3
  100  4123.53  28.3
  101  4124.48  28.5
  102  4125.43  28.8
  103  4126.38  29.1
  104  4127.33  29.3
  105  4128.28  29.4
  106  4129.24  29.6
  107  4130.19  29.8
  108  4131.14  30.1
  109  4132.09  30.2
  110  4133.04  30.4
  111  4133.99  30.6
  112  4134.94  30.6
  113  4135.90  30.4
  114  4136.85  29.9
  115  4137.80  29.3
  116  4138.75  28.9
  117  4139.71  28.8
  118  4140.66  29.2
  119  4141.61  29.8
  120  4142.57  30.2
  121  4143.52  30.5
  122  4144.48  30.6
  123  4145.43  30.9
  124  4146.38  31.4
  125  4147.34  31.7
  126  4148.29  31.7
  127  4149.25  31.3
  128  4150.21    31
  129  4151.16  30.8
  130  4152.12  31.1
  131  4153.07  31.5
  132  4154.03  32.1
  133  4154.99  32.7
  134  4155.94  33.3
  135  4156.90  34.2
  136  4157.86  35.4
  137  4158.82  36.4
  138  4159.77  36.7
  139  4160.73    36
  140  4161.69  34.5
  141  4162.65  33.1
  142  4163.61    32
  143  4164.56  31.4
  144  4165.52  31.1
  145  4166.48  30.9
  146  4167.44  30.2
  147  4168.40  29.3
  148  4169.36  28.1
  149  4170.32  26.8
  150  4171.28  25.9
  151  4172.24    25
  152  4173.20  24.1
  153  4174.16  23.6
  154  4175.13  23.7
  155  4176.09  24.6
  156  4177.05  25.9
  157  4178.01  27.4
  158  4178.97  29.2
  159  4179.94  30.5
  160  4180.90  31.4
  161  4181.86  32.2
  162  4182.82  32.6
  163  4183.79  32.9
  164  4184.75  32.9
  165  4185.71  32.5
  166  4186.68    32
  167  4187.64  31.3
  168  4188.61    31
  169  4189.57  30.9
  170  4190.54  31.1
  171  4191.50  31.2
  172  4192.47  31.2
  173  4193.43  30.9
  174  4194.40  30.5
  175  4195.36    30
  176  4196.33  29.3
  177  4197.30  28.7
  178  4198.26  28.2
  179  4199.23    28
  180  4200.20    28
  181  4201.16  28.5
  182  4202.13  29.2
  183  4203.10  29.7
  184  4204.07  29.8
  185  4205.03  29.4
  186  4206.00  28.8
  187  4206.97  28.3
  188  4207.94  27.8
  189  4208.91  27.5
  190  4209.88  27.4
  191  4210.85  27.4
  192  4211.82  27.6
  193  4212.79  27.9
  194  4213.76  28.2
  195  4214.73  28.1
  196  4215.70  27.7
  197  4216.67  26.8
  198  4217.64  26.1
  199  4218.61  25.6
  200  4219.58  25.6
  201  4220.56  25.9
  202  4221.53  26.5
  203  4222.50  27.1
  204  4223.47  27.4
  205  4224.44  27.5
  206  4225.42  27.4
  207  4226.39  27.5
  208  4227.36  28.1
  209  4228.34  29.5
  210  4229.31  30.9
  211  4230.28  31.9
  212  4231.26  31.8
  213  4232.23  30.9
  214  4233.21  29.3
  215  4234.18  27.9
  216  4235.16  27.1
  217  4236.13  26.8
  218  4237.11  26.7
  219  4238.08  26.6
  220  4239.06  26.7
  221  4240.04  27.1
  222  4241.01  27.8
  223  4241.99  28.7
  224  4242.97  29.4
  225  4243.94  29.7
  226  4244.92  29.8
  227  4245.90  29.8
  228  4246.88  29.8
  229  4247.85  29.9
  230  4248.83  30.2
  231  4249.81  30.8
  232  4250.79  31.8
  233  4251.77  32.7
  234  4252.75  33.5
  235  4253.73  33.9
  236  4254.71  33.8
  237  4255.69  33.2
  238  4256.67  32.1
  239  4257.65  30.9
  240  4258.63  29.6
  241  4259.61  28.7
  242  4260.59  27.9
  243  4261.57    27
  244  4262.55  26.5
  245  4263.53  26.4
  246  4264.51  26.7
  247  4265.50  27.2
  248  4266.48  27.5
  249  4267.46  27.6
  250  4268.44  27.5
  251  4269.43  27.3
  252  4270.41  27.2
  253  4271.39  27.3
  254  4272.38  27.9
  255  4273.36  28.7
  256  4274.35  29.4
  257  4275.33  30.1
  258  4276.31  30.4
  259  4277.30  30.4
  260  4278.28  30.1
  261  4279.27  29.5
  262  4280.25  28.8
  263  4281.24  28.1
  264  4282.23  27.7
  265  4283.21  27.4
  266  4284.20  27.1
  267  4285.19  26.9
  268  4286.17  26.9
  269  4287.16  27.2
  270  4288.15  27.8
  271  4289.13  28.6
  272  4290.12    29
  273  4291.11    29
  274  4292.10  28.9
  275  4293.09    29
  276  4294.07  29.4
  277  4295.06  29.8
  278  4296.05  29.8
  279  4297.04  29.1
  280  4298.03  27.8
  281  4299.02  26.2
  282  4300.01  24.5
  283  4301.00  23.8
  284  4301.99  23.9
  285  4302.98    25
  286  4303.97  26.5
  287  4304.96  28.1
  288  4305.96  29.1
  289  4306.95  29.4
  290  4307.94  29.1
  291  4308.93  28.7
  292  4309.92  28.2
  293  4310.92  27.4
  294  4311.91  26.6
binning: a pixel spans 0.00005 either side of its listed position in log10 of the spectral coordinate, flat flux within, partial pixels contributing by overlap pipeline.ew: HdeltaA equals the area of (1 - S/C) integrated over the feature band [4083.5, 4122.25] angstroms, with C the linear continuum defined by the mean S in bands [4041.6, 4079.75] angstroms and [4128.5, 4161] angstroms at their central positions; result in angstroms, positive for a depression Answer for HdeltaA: 7.1 angstroms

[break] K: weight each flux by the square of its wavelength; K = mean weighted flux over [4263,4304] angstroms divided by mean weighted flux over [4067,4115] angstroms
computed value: 1.12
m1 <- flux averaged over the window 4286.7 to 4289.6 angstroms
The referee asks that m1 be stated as 27.9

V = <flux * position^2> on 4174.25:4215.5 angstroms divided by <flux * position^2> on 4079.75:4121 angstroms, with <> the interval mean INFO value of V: 1.17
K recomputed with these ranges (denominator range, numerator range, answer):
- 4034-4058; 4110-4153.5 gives 0.94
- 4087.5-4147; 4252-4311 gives 1.12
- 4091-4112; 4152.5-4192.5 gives 1.28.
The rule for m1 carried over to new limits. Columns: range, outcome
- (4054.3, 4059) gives 33.2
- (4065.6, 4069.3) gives 31.9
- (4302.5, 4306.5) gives 27.2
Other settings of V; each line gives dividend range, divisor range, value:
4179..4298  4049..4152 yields 1.07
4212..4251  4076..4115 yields 1.16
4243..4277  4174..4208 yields 1.03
